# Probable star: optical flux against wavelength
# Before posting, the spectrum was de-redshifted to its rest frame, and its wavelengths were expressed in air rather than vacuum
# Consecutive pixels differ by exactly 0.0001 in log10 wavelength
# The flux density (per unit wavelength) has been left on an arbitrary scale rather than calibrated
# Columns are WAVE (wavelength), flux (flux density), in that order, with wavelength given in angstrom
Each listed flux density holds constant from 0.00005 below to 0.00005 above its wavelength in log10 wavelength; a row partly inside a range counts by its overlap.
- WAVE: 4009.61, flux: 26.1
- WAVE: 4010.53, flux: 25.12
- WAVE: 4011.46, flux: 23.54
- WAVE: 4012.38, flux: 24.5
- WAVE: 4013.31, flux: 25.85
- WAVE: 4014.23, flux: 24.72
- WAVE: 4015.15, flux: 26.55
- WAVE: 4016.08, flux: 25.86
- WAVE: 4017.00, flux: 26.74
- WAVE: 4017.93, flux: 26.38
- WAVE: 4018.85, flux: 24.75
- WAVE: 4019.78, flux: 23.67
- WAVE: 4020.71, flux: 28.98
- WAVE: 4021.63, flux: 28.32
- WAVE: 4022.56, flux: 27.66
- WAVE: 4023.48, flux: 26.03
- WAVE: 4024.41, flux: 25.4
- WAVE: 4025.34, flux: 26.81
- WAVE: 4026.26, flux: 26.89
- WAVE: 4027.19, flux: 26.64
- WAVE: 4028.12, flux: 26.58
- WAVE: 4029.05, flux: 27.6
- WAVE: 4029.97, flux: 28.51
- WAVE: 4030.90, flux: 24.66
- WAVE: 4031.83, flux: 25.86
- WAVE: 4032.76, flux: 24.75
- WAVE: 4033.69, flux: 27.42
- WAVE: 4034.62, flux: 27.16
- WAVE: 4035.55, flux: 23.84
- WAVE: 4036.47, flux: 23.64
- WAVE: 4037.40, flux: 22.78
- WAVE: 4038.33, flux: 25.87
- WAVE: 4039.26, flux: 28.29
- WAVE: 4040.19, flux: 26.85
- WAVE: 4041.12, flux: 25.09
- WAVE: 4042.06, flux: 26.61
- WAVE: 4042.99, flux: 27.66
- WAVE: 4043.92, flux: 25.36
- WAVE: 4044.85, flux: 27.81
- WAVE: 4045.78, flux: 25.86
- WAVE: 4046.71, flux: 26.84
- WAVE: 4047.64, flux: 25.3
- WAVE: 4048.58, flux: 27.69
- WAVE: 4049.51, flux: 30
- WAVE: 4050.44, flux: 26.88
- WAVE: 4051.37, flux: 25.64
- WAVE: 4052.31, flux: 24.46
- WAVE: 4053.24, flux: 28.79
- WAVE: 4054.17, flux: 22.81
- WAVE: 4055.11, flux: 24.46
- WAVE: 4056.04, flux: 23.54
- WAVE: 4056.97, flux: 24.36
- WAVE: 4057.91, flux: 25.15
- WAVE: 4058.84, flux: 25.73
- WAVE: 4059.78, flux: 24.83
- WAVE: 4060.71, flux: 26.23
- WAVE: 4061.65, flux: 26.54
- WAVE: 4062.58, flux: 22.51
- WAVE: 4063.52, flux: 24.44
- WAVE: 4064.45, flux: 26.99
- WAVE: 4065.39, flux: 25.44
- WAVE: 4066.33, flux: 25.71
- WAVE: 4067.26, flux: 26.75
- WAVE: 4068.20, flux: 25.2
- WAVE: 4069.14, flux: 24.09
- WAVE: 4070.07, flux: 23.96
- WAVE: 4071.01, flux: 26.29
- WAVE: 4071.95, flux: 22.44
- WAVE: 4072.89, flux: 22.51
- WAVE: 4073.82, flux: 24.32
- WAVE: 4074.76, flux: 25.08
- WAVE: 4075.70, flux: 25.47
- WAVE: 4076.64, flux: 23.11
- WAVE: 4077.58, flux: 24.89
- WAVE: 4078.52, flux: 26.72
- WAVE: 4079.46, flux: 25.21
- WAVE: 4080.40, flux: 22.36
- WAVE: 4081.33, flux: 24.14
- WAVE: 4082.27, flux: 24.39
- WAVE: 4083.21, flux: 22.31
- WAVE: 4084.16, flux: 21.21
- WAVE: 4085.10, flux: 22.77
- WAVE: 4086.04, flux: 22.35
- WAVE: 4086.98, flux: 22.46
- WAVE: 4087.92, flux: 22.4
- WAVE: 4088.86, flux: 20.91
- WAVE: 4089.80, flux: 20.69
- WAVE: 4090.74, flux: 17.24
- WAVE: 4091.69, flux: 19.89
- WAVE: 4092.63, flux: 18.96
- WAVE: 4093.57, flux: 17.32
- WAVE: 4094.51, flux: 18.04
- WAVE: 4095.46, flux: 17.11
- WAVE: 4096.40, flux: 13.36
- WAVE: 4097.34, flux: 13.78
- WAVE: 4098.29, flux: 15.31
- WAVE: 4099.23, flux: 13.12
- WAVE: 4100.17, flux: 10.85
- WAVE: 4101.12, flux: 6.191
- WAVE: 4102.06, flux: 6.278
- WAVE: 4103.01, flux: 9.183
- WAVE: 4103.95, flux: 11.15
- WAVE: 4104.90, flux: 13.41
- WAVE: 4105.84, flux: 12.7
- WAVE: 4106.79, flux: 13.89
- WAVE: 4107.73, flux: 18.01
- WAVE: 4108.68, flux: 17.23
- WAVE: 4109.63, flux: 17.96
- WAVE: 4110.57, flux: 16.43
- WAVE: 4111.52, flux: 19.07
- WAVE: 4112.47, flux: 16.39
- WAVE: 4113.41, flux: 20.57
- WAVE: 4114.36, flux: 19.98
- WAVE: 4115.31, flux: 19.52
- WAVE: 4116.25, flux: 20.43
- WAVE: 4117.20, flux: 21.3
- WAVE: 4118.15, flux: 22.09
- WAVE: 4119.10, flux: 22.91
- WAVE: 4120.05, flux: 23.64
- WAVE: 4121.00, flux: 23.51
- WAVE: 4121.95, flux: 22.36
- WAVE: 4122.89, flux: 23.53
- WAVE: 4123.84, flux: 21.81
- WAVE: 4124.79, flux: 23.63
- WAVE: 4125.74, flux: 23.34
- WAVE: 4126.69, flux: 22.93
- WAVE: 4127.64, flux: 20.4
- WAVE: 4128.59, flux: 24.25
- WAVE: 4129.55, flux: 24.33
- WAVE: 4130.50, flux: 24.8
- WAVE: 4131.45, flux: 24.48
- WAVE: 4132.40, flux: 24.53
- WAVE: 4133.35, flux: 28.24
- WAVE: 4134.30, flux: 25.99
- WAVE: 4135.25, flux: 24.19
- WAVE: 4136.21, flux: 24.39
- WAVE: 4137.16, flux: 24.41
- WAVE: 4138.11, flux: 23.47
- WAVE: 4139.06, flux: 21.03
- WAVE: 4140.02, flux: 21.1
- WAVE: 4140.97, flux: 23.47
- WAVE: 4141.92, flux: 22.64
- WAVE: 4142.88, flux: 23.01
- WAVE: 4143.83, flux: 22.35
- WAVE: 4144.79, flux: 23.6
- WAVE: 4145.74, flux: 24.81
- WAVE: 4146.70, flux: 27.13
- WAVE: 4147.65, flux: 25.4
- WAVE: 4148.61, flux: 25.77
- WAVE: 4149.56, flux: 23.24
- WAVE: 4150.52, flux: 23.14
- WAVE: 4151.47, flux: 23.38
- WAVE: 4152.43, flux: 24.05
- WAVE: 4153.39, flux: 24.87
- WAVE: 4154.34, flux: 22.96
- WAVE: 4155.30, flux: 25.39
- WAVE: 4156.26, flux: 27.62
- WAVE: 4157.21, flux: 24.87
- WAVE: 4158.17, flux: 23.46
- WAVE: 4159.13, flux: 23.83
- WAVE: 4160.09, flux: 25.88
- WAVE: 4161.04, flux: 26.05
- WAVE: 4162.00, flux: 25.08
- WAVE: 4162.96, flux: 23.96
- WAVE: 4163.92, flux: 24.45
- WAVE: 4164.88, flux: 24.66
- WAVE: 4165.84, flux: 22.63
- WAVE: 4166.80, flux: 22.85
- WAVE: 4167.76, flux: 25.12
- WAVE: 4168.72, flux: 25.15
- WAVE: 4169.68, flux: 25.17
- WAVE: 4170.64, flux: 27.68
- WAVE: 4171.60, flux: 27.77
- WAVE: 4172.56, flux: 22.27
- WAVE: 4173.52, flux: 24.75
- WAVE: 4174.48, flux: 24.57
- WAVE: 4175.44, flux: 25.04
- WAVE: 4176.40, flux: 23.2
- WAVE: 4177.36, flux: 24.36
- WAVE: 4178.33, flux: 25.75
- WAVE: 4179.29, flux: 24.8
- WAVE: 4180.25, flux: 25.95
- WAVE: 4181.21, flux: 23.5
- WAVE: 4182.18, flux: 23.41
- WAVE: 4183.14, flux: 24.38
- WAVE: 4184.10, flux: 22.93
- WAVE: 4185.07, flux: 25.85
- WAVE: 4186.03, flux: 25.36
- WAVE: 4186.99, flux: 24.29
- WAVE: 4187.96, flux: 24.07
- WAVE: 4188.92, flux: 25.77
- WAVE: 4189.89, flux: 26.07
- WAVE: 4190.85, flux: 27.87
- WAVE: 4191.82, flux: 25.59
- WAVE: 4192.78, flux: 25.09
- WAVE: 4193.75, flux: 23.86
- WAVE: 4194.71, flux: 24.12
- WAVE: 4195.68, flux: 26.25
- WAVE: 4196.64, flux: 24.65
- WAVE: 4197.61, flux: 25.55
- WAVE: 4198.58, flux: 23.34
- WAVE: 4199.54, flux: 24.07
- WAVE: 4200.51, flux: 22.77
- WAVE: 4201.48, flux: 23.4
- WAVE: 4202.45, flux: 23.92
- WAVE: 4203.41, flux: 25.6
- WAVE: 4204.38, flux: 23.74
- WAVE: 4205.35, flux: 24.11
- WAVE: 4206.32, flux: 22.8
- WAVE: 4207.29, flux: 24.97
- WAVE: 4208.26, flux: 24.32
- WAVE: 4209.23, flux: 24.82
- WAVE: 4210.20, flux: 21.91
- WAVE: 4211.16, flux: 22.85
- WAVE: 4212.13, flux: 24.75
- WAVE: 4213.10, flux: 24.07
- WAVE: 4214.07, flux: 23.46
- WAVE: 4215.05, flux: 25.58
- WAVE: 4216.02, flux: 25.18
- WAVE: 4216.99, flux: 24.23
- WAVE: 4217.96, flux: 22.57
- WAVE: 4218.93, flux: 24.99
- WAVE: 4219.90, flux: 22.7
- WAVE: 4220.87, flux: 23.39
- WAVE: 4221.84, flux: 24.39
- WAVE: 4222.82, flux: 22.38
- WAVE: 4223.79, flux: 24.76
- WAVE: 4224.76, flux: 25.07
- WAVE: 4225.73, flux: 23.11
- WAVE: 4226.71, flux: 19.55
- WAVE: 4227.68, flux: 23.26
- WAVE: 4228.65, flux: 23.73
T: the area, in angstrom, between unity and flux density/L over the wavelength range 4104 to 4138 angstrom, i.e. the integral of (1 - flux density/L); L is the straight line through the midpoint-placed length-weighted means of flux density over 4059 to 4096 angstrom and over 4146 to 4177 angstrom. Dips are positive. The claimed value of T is 3.9 angstrom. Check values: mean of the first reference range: 23.2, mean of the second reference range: 24.7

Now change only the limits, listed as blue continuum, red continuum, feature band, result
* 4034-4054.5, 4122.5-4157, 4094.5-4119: 9.05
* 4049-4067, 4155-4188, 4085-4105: 7.38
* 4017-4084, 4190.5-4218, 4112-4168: 2.94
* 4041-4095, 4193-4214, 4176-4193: -0.56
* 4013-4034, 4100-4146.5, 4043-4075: -1.56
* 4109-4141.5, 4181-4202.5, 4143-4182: -1.67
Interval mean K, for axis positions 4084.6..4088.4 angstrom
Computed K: 22.5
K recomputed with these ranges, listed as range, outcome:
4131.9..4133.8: 26.4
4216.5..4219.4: 24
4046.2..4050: 27.4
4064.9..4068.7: 25.7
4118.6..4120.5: 23.2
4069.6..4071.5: 25.1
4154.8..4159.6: 25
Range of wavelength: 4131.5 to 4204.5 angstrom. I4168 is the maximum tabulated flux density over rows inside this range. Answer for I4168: 28.24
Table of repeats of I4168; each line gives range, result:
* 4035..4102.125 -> 30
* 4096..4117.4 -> 21.3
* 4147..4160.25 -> 27.62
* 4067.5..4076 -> 26.29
